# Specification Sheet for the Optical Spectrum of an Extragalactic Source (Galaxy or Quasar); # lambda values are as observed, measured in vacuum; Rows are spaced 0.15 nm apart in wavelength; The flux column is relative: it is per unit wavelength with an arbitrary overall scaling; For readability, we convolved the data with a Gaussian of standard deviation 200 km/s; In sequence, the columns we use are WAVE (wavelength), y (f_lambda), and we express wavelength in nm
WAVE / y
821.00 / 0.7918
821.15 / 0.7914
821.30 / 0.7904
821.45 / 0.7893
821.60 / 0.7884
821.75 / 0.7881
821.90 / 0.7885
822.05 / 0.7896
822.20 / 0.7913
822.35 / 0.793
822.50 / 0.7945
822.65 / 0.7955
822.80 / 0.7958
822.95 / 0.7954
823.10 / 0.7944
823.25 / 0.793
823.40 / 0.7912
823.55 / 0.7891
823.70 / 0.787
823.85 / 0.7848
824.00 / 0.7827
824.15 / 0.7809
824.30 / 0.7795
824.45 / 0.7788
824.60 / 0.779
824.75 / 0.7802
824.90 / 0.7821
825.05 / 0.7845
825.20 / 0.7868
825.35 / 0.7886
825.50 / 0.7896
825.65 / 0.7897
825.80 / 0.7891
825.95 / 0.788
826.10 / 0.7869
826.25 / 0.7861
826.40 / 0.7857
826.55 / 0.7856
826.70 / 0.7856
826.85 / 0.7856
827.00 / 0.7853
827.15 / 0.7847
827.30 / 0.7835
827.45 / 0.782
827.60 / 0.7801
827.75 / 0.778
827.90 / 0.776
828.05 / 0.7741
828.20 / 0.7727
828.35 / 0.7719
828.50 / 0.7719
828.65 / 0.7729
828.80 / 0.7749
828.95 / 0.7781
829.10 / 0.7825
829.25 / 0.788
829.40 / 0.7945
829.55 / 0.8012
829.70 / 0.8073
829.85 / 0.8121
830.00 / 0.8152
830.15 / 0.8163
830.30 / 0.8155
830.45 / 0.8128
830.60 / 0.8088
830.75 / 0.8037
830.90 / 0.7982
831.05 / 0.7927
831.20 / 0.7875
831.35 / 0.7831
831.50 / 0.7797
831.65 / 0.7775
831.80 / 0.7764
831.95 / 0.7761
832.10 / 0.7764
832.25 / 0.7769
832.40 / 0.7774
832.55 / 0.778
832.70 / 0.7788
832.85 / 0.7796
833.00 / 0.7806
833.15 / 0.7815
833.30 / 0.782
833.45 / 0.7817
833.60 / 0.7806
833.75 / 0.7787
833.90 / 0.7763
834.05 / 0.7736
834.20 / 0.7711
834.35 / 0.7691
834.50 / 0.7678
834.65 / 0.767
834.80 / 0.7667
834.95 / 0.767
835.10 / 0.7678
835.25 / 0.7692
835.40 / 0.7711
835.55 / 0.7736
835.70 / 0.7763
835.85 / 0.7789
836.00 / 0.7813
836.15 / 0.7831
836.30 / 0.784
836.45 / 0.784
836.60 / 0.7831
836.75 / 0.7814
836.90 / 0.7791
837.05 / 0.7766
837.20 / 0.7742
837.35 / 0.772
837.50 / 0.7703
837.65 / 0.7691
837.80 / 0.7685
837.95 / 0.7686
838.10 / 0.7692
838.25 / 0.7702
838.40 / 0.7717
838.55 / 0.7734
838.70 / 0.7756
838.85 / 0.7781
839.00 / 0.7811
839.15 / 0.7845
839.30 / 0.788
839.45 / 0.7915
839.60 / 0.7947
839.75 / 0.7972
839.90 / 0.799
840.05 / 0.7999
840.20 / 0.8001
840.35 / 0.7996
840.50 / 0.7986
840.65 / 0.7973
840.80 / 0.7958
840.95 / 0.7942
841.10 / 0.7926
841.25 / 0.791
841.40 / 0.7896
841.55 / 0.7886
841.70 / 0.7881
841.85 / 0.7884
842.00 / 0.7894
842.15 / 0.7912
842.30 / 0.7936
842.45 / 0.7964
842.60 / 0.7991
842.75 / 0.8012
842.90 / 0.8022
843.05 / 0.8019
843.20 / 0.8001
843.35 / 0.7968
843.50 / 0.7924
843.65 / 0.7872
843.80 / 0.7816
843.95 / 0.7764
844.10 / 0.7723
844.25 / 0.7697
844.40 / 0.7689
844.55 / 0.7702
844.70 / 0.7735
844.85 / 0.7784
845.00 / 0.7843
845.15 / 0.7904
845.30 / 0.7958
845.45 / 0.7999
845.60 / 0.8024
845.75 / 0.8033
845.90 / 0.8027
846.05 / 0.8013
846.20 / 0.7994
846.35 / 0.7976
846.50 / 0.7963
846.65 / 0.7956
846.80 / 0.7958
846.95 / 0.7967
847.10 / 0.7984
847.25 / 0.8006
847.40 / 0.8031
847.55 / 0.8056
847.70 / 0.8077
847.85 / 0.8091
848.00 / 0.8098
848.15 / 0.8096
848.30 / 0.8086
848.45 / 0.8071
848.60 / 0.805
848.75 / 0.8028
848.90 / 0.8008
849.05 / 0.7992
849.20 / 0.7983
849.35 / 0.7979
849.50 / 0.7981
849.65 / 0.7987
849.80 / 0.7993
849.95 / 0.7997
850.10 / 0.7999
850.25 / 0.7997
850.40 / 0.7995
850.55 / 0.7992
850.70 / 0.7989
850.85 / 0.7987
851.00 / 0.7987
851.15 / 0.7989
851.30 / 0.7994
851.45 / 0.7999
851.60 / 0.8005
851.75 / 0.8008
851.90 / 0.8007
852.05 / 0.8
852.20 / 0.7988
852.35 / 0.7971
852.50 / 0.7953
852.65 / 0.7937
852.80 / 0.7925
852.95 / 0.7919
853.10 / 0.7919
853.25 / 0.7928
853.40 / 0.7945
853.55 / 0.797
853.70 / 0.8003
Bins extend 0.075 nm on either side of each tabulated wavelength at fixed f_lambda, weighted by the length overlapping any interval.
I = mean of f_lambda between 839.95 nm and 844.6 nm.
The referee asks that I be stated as 0.791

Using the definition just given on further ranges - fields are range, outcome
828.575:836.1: 0.784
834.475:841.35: 0.781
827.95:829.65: 0.781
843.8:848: 0.793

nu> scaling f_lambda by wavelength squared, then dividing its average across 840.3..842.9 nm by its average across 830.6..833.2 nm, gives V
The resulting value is 1.0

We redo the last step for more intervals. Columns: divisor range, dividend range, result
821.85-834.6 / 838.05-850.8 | 1.05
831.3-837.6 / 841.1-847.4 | 1.04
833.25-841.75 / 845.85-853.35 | 1.05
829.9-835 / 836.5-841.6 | 1.02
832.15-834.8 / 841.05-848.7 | 1.05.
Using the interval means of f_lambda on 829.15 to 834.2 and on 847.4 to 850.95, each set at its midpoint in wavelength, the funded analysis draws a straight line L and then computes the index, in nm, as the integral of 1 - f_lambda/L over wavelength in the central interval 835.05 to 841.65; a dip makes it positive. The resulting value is 0.10 nm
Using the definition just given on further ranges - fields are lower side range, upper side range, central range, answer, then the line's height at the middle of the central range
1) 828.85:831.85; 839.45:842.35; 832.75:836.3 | 0.09 nm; 0.796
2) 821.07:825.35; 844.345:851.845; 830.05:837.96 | 0.12 nm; 0.792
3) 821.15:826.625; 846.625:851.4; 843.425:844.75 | 0.04 nm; 0.799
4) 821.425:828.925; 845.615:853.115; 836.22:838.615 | 0.05 nm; 0.793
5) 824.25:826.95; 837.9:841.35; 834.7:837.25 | 0.03 nm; 0.787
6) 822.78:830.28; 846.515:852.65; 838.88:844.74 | 0.04 nm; 0.796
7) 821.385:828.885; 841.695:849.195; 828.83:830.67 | -0.03 nm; 0.787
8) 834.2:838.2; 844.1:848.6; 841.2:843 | -0.02 nm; 0.786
